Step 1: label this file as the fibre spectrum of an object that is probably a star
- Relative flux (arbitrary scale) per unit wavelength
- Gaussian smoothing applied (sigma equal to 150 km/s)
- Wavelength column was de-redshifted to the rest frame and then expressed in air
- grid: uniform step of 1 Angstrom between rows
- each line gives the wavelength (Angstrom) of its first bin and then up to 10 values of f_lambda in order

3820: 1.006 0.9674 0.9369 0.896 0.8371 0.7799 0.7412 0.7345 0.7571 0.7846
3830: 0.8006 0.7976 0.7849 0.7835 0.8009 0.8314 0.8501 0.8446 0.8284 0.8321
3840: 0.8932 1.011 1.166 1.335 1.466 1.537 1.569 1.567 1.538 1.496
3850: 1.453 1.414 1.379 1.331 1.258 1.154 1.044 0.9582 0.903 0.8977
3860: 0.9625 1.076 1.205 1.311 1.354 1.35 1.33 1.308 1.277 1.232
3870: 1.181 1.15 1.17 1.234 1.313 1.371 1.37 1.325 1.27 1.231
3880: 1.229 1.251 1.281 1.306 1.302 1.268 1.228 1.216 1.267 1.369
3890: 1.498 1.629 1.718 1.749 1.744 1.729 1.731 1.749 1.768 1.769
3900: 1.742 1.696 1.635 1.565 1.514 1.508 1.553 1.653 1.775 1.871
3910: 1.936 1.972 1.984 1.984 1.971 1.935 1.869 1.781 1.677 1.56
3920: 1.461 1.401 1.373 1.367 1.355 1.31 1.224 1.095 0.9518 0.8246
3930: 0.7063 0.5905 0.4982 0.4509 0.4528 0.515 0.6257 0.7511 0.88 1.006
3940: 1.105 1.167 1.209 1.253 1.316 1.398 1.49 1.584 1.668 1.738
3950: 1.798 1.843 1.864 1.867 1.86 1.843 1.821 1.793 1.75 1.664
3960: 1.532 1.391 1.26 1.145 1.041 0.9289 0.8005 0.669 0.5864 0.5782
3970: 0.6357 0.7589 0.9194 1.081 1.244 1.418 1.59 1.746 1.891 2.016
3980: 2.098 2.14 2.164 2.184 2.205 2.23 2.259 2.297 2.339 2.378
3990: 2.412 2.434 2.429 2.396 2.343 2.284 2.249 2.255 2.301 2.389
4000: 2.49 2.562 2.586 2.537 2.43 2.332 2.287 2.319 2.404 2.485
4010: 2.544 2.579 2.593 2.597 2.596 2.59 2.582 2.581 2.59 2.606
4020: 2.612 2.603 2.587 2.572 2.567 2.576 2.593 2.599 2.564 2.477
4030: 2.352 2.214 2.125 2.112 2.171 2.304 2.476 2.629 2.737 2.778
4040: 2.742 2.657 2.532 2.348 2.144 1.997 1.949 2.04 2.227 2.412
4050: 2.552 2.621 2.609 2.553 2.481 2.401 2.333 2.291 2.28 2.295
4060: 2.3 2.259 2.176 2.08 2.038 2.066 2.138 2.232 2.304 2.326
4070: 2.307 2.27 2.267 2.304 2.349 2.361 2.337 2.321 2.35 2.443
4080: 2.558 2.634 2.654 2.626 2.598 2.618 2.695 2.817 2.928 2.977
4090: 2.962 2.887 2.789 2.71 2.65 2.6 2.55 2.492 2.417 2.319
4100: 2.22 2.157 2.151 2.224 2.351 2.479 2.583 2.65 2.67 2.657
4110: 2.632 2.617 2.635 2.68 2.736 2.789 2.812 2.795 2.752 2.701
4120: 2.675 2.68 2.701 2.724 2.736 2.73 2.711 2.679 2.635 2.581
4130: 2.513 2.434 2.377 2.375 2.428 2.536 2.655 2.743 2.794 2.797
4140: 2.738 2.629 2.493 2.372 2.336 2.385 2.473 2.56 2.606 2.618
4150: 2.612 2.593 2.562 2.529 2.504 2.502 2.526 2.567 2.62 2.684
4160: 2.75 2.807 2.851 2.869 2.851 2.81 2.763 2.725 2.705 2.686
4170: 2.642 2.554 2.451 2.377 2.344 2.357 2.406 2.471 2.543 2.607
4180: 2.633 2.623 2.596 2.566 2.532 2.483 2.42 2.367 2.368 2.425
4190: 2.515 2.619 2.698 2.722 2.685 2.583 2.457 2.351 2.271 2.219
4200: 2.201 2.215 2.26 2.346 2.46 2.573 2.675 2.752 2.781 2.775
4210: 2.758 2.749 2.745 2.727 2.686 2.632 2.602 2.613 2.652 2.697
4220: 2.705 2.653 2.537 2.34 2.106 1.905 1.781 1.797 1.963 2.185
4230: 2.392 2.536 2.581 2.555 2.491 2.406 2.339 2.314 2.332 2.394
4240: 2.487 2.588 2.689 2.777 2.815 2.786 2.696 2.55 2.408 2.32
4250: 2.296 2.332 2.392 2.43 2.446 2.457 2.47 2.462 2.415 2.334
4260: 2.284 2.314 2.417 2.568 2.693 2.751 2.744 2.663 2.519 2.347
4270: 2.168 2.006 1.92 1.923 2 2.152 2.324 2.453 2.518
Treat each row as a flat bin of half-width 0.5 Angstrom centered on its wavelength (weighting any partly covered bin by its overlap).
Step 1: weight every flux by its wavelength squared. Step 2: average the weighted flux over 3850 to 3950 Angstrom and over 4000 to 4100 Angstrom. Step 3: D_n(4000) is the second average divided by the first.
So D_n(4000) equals 2.0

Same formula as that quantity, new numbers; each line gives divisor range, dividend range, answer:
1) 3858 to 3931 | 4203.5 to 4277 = 2.03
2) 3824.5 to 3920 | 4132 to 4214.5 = 2.22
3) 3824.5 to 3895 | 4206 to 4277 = 2.47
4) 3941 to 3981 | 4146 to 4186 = 2.03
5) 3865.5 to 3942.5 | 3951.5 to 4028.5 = 1.57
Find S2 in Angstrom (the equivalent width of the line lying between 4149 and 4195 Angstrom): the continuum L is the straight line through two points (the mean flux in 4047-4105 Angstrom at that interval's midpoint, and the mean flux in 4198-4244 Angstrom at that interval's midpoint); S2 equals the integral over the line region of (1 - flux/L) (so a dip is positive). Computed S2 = -2.5 Angstrom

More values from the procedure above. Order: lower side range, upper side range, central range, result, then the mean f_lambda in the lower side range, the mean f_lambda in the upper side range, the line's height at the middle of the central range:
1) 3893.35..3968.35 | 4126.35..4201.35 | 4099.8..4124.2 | -3.1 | 1.41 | 2.56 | 2.3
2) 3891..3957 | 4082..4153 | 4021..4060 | -4.9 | 1.46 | 2.61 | 2.15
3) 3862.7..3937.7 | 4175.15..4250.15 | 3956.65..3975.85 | 5.9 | 1.38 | 2.49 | 1.62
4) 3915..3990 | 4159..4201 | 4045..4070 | -4.5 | 1.41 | 2.56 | 1.94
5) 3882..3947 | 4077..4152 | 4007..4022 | -4.3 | 1.39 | 2.6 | 2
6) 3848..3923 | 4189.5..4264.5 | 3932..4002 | 4.4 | 1.45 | 2.48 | 1.7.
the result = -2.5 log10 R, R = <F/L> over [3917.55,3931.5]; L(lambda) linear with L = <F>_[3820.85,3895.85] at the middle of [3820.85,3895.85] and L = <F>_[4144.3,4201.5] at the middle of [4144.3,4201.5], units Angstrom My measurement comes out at 0.22 mag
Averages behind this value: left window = 1.19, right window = 2.55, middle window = 1.21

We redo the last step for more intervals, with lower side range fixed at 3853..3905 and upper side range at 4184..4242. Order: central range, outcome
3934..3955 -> 0.18 mag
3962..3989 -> 0.12 mag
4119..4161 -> -0.17 mag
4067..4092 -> -0.24 mag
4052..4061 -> -0.22 mag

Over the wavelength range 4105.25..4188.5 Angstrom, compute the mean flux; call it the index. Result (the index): 2.61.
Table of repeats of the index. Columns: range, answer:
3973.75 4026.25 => 2.35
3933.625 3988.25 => 1.44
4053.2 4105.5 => 2.43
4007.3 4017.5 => 2.55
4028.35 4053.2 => 2.39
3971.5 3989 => 1.89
